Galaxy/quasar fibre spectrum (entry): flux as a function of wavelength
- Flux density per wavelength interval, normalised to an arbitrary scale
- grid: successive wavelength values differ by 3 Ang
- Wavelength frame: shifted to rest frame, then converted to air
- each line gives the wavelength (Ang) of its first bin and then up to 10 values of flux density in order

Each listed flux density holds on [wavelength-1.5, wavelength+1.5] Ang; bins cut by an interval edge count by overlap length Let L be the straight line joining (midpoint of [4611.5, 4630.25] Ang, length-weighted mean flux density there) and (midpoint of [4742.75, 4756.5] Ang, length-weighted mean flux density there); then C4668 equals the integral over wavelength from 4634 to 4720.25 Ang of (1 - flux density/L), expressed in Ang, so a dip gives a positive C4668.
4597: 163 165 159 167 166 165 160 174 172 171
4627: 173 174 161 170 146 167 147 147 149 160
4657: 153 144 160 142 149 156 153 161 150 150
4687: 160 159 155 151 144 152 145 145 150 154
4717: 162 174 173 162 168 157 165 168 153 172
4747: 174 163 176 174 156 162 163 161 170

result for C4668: 8.7 Ang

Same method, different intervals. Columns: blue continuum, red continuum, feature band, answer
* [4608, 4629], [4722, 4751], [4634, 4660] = 2.1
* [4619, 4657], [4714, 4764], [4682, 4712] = 2.3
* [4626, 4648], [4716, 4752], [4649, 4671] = 1.5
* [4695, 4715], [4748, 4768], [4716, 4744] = -1.5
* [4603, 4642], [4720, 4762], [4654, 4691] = 2.9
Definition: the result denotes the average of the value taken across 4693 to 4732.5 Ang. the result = 157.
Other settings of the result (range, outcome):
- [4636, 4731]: 155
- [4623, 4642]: 166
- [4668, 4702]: 153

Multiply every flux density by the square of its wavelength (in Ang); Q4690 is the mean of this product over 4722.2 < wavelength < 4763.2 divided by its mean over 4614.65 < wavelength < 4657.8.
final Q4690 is 1.1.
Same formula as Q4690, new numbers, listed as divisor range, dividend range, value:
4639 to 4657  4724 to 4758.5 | 1.13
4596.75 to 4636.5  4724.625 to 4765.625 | 1.04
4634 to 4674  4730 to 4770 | 1.12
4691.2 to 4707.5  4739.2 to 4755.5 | 1.15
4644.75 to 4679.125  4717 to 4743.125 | 1.12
